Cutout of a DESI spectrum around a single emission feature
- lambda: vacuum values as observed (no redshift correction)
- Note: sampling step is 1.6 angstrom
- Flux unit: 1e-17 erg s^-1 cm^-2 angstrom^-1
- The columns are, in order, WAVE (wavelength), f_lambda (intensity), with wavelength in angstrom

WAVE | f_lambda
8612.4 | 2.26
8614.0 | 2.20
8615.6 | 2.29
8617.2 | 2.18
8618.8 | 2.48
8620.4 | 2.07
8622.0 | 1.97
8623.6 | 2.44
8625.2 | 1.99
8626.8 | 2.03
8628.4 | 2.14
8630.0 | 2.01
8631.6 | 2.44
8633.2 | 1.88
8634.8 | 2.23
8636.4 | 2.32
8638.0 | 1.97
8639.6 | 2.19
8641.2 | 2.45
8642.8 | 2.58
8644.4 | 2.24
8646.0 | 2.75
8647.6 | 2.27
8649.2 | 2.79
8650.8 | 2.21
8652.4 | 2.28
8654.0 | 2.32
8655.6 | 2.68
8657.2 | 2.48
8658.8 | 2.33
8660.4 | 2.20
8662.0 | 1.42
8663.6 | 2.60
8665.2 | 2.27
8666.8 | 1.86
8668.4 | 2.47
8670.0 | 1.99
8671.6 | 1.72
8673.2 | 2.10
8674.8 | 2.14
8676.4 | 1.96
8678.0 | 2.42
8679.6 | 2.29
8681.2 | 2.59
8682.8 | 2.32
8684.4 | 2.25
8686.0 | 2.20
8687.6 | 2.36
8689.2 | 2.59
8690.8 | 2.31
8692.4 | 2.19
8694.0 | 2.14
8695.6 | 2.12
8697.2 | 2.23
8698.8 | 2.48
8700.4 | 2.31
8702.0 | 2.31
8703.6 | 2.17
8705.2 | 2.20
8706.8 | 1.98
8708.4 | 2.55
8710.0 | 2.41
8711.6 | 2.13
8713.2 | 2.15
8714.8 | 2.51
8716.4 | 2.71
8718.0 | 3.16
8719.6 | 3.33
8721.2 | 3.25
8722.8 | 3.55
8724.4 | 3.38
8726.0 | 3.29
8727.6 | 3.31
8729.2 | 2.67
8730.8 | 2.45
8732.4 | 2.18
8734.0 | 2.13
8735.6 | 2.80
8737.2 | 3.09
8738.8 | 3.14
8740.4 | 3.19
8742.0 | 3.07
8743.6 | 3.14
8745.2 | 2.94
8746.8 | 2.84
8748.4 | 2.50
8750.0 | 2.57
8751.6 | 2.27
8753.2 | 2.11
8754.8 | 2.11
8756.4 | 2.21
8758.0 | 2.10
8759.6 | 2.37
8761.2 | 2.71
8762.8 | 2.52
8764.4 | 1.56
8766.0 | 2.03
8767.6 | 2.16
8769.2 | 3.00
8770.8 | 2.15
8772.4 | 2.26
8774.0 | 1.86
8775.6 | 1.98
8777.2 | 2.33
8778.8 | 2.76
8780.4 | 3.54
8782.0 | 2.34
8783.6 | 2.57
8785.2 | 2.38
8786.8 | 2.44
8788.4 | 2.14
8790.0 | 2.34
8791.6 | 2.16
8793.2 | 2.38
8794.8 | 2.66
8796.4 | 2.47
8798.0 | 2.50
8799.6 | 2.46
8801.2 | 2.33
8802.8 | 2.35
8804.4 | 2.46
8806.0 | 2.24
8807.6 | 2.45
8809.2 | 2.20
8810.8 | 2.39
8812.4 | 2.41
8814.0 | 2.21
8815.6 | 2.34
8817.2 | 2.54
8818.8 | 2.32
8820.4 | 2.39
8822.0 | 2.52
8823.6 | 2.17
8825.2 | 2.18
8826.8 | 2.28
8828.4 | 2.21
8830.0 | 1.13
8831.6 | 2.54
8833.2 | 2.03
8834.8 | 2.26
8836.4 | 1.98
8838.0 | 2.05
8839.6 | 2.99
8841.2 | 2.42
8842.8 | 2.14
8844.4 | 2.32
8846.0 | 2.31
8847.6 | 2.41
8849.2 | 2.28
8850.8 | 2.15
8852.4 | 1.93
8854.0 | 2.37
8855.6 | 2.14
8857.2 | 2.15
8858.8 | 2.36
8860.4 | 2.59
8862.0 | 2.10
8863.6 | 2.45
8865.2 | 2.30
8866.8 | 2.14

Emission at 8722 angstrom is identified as [S II]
